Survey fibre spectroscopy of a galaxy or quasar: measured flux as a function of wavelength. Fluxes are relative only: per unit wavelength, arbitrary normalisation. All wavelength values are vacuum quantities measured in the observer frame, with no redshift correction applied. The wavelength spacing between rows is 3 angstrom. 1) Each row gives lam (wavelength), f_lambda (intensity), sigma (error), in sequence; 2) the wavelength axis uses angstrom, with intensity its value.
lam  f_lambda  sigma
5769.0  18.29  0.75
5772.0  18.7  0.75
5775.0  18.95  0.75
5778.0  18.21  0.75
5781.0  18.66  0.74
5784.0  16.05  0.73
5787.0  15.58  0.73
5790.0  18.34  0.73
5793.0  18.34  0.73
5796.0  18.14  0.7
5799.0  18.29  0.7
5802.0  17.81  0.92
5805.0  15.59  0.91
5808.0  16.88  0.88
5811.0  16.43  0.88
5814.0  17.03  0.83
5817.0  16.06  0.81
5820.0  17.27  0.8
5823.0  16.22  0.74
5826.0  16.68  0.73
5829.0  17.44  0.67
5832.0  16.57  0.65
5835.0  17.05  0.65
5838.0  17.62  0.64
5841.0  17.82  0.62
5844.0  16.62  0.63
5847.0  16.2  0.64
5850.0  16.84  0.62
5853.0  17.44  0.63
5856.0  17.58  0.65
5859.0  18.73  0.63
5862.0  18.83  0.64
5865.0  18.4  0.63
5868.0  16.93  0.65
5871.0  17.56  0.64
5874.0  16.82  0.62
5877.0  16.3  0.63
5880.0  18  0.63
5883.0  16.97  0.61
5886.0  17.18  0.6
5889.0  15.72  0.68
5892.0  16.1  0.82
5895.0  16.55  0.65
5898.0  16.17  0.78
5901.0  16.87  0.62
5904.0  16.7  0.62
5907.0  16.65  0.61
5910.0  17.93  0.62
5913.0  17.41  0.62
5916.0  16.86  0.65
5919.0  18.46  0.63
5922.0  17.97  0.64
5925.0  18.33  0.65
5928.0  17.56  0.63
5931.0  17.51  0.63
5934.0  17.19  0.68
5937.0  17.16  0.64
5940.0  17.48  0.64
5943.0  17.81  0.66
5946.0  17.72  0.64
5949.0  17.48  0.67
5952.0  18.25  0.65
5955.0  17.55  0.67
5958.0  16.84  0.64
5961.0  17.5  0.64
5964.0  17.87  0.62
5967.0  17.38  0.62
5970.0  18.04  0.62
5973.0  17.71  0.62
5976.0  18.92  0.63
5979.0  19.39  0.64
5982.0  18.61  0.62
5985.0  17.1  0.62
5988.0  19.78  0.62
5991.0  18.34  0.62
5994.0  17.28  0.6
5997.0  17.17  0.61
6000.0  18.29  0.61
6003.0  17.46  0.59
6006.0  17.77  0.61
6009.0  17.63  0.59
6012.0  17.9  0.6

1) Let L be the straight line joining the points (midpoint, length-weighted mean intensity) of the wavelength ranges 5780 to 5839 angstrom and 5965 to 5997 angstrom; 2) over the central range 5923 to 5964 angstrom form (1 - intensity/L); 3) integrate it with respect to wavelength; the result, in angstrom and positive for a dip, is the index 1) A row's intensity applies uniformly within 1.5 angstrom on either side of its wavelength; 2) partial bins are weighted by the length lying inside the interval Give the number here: 0.8 angstrom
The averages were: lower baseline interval 17.1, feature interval 17.6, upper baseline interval 18.2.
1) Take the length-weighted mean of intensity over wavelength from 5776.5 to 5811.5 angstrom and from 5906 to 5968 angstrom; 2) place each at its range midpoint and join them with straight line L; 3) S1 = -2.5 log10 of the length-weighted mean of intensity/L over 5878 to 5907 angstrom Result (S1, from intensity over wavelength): 0.05 mag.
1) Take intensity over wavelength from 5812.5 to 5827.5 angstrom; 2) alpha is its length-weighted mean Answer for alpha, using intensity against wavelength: 16.7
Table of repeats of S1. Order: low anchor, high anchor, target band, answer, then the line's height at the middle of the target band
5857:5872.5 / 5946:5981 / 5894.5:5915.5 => 0.07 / 18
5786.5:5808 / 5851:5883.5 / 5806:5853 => 0.04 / 17.5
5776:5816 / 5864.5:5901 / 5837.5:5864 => -0.03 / 17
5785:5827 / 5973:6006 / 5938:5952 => 0.01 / 17.9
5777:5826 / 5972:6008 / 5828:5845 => 0.01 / 17.3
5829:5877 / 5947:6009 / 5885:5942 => 0.03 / 17.6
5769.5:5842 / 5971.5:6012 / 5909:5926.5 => 0.00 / 17.8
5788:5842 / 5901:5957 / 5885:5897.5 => 0.07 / 17.4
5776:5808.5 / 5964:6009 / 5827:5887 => 0.02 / 17.7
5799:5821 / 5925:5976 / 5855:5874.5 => -0.05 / 17.1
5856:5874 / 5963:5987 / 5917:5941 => 0.02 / 18.1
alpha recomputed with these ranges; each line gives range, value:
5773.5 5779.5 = 18.6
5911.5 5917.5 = 17.1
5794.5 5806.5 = 17.5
